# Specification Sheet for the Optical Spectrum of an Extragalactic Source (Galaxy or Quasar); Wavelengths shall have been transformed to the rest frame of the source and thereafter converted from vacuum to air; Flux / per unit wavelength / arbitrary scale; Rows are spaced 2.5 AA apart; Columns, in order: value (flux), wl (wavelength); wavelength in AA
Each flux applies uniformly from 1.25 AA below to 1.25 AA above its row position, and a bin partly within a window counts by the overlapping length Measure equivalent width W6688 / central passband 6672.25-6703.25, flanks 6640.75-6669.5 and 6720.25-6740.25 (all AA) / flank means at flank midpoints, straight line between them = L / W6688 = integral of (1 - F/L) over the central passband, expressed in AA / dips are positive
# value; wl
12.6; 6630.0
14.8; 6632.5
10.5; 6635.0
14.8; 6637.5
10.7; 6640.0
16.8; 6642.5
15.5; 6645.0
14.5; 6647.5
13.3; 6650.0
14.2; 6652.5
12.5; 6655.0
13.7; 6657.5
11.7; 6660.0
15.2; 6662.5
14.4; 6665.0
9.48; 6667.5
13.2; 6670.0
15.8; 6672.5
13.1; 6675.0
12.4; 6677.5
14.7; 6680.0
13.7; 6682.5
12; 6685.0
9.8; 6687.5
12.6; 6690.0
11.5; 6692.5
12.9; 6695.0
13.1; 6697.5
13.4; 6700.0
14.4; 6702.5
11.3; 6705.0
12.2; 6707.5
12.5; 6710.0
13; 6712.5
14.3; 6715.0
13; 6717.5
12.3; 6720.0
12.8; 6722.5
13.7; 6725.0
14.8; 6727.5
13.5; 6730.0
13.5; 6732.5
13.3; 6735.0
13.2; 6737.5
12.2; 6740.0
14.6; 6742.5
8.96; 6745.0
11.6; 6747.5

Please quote 1.4 AA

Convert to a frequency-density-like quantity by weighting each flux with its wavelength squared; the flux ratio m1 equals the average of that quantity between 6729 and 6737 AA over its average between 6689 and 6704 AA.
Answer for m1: 1.05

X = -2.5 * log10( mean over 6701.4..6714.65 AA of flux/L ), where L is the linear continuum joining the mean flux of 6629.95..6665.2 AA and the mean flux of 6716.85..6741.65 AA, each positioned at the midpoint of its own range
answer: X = 0.05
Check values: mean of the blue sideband 13.7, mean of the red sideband 13.3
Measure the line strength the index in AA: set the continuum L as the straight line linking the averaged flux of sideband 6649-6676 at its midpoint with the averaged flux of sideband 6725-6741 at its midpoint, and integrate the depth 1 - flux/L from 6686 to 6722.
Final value 2.2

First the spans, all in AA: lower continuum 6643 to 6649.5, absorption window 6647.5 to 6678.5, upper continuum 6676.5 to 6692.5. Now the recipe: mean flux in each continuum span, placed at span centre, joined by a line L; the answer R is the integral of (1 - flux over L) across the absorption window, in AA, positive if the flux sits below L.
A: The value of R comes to 1.3 AA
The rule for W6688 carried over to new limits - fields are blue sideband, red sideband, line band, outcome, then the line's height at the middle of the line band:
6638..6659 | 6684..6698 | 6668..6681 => -0.9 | 12.7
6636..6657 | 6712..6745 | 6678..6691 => 1.0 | 13.6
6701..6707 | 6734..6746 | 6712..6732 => -1.3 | 12.6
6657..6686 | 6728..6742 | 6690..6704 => 0.3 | 13.3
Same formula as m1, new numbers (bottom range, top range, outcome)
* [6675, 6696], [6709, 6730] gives 1.08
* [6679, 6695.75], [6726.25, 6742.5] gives 1.10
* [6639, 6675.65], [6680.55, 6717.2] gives 0.94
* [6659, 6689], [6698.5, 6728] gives 1.02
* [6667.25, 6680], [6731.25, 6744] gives 1.02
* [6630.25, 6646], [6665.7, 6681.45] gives 0.97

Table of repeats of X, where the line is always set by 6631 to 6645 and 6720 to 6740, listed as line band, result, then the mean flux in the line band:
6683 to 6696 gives 0.14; 11.9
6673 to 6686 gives 0.02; 13.4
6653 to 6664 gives 0.02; 13.4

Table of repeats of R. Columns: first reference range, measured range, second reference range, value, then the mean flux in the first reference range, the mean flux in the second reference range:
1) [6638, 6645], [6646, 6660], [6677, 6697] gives 0.3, 14.2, 12.5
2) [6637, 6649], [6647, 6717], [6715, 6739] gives 4.6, 14.4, 13.4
